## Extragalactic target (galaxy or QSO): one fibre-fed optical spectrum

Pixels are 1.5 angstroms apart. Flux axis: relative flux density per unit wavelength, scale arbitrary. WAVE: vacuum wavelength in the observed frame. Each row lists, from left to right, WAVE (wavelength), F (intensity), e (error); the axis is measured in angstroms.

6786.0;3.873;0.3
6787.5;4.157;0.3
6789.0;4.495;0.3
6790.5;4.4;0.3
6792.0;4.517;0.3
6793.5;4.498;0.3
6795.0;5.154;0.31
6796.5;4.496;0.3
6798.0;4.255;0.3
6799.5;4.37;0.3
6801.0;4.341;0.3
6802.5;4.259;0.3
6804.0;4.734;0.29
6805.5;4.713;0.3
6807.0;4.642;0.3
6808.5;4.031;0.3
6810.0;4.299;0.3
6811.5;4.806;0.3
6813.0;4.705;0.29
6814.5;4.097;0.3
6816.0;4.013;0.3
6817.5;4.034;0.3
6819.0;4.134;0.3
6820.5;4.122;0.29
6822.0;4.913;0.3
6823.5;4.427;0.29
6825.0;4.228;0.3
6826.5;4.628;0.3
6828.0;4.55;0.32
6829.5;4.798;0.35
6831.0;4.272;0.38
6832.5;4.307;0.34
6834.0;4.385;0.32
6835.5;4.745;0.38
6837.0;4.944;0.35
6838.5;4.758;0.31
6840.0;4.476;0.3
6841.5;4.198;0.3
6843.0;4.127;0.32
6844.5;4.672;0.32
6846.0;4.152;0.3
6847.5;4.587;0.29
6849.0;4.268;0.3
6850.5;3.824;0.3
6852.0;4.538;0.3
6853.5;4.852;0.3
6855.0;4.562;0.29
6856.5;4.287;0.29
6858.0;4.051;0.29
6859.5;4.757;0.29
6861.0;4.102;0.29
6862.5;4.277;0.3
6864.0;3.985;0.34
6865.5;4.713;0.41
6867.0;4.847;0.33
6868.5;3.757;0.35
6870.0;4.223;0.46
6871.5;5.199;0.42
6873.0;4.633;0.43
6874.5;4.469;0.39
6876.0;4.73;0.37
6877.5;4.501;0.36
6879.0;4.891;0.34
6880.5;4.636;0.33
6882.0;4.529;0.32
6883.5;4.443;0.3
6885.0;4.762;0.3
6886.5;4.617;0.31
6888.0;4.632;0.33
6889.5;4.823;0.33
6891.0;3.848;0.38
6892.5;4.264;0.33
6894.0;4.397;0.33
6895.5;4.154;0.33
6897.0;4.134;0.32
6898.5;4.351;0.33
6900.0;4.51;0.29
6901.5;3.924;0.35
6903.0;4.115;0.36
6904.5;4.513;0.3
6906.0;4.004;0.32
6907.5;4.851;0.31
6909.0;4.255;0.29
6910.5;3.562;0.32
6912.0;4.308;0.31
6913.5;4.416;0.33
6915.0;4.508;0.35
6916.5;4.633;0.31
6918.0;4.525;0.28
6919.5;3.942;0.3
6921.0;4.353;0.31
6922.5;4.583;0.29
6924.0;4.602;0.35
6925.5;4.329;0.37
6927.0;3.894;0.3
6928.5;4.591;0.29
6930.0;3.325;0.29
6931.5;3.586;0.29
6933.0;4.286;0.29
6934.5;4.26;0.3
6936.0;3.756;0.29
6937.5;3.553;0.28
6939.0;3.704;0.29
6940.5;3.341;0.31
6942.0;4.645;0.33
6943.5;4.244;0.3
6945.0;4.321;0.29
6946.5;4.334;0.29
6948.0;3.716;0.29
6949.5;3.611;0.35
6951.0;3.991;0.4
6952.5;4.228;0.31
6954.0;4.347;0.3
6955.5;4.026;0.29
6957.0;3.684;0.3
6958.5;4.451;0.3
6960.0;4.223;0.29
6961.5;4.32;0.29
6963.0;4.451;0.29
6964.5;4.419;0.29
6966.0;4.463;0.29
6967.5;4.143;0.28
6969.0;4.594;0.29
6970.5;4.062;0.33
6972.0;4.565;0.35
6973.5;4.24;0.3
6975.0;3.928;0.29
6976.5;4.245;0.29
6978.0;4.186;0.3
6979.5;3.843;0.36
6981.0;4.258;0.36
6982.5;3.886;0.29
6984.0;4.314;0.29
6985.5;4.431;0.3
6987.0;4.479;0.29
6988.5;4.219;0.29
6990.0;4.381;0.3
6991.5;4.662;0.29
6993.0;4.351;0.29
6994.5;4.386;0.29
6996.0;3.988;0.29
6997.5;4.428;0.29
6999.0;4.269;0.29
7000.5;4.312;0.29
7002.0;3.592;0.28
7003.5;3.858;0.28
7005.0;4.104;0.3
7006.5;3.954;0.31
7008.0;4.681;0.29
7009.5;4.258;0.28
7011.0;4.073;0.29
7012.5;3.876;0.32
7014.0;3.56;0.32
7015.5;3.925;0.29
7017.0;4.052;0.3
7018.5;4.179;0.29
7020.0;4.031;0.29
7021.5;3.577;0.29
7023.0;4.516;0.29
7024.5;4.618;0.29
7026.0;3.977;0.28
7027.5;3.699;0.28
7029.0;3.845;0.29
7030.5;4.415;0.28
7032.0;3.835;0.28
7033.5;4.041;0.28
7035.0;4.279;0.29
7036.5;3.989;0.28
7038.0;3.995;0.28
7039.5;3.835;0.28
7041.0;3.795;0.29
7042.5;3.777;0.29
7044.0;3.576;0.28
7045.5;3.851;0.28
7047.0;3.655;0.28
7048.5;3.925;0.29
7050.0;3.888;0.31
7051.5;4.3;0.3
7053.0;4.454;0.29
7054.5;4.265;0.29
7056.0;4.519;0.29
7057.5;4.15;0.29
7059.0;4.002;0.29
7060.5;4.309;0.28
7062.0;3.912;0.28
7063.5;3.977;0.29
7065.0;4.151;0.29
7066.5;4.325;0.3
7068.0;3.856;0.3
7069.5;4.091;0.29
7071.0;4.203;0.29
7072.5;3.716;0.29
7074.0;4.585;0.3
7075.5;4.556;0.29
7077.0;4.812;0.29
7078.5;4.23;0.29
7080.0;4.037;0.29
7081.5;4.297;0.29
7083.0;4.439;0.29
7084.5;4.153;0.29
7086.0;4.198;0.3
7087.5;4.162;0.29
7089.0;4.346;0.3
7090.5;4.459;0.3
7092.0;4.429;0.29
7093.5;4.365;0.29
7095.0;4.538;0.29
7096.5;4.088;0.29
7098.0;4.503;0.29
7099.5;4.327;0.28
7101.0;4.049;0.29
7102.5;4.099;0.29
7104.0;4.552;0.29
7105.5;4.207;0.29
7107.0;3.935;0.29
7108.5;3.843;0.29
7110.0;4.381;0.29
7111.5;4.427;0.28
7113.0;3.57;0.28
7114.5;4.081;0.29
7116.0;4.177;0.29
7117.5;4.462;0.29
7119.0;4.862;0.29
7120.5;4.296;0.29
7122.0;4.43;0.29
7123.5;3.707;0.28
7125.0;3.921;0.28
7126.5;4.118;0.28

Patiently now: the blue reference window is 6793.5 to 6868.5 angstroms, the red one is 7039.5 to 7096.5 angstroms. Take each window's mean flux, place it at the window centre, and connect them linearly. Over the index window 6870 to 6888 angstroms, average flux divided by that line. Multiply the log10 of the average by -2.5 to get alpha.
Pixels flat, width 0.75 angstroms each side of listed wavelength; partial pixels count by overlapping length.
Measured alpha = -0.07 mag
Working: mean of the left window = 4.43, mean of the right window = 4.16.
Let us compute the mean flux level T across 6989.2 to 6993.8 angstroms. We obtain 4.46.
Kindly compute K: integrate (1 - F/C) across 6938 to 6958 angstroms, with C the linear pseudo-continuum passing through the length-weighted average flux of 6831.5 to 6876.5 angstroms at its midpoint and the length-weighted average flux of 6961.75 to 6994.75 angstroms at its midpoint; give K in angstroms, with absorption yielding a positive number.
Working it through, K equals 1.5 angstroms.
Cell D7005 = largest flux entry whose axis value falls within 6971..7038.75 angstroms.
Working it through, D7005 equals 4.681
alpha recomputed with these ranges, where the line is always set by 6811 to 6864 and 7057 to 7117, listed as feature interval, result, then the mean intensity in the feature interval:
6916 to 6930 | 0.005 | 4.32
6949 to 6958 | 0.082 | 4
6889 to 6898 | 0.027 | 4.26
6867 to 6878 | -0.035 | 4.53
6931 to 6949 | 0.092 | 3.98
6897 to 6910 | 0.017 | 4.29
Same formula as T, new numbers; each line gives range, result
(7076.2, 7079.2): 4.53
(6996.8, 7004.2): 4.09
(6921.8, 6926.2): 4.51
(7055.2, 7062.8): 4.18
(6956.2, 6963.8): 4.23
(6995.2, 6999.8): 4.23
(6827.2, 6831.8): 4.54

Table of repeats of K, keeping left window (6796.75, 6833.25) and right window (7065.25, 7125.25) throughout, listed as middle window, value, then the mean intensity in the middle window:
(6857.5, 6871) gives 0.2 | 4.32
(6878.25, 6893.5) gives -0.6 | 4.54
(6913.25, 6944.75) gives 1.4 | 4.14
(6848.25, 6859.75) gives 0.0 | 4.38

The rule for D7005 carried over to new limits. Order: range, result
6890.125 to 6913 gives 4.851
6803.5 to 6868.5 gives 4.944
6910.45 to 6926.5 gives 4.633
